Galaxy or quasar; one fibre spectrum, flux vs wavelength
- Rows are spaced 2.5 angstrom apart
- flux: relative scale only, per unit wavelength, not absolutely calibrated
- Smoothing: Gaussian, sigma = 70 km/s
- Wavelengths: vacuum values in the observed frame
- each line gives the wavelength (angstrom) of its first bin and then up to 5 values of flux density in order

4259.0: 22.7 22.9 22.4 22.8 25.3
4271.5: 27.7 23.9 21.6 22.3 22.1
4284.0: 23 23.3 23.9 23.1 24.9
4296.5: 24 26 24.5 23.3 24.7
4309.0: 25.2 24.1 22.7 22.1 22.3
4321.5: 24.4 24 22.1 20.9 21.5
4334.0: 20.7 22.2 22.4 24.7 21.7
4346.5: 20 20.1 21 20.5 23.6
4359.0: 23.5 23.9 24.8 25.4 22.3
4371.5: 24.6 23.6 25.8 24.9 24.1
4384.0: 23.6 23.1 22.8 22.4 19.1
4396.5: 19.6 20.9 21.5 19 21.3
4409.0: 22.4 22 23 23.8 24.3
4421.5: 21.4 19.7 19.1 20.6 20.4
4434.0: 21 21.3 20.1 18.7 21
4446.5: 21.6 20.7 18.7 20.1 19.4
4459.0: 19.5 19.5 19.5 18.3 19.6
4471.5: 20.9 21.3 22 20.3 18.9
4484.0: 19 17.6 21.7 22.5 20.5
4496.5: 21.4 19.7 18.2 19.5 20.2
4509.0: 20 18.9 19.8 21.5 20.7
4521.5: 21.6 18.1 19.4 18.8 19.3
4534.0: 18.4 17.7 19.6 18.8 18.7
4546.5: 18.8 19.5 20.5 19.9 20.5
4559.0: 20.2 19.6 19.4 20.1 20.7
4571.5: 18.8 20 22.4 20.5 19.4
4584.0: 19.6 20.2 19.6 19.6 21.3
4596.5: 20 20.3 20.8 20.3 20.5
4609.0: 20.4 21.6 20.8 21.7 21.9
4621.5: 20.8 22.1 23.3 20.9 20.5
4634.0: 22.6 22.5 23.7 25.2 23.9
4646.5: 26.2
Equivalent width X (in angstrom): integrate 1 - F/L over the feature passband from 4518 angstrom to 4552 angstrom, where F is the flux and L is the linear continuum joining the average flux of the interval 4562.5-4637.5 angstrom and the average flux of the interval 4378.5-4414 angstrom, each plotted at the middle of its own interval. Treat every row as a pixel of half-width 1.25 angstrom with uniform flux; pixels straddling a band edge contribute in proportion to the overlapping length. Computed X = 3.0 angstrom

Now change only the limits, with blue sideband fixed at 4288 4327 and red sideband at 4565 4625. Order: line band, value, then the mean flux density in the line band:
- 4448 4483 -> 3.4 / 19.9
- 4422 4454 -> 3.0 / 20.3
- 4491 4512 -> 1.5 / 20.1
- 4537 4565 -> 2.0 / 19.5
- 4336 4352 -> 1.2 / 21.7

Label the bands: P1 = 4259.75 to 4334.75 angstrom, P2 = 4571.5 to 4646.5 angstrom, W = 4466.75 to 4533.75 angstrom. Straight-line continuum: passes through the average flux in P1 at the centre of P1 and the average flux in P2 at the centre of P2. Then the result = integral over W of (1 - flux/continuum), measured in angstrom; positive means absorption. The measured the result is 6.2 angstrom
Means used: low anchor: 23.4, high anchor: 21.3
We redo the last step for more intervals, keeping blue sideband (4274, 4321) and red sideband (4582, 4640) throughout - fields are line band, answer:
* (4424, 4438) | 1.29 angstrom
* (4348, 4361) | 0.67 angstrom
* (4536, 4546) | 1.31 angstrom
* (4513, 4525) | 0.76 angstrom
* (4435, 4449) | 1.14 angstrom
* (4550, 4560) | 0.58 angstrom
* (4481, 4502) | 1.86 angstrom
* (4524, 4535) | 1.42 angstrom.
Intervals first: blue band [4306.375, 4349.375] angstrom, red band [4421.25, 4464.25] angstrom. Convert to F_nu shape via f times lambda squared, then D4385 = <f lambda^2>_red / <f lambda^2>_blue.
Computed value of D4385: 0.94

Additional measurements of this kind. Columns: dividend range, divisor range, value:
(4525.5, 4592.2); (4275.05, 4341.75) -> 0.95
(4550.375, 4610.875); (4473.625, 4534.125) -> 1.05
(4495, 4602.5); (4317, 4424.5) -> 0.96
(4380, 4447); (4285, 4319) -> 0.94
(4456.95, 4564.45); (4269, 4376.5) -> 0.93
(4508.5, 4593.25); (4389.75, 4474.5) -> 1.01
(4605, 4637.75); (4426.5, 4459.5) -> 1.15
